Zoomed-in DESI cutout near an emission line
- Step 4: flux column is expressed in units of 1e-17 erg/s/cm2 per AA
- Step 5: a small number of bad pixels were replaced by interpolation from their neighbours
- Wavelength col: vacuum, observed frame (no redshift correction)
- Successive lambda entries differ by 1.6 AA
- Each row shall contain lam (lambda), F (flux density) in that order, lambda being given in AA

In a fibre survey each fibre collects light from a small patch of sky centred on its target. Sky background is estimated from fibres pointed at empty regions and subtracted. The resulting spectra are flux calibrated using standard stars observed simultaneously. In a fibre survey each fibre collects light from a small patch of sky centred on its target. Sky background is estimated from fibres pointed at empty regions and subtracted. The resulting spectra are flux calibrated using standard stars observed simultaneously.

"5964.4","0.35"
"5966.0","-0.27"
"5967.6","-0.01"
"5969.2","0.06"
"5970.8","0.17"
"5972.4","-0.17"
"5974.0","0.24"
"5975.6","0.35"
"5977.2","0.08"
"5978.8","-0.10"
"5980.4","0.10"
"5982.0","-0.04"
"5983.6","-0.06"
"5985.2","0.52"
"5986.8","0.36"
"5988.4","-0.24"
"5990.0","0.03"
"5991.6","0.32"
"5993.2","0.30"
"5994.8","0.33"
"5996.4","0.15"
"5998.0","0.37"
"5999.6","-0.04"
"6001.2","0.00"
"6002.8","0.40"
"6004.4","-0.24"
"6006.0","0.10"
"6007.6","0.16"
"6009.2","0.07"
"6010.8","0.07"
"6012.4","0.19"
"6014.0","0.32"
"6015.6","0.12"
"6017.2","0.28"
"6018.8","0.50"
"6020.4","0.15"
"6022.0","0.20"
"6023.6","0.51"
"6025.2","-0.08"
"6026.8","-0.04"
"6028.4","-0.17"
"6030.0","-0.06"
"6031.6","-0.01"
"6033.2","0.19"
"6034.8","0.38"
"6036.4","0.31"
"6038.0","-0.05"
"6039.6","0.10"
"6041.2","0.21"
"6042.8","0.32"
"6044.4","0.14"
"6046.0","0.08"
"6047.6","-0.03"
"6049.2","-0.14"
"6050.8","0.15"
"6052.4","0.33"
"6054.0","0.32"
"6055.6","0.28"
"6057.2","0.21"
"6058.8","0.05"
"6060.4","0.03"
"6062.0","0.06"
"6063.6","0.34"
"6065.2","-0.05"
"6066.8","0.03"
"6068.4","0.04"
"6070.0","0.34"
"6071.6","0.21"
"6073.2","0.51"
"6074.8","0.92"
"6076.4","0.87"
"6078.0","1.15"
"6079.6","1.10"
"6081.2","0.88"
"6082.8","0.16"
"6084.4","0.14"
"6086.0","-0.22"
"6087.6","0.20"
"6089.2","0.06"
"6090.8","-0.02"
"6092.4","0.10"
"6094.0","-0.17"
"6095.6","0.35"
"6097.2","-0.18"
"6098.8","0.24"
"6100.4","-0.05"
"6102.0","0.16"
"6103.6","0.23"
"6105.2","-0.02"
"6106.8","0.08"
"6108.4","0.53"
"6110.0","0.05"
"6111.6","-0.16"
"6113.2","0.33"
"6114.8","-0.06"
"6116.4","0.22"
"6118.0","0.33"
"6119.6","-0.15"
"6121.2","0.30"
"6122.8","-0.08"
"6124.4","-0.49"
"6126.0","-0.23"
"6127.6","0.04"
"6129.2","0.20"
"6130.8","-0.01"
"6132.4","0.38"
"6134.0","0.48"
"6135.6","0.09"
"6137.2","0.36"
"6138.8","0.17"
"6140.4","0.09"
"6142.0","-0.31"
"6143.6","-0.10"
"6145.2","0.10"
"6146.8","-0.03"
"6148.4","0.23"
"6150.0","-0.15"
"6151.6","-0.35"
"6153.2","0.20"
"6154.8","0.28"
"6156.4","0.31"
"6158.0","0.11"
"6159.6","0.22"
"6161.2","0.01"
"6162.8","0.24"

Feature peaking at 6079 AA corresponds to [O II] 3727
